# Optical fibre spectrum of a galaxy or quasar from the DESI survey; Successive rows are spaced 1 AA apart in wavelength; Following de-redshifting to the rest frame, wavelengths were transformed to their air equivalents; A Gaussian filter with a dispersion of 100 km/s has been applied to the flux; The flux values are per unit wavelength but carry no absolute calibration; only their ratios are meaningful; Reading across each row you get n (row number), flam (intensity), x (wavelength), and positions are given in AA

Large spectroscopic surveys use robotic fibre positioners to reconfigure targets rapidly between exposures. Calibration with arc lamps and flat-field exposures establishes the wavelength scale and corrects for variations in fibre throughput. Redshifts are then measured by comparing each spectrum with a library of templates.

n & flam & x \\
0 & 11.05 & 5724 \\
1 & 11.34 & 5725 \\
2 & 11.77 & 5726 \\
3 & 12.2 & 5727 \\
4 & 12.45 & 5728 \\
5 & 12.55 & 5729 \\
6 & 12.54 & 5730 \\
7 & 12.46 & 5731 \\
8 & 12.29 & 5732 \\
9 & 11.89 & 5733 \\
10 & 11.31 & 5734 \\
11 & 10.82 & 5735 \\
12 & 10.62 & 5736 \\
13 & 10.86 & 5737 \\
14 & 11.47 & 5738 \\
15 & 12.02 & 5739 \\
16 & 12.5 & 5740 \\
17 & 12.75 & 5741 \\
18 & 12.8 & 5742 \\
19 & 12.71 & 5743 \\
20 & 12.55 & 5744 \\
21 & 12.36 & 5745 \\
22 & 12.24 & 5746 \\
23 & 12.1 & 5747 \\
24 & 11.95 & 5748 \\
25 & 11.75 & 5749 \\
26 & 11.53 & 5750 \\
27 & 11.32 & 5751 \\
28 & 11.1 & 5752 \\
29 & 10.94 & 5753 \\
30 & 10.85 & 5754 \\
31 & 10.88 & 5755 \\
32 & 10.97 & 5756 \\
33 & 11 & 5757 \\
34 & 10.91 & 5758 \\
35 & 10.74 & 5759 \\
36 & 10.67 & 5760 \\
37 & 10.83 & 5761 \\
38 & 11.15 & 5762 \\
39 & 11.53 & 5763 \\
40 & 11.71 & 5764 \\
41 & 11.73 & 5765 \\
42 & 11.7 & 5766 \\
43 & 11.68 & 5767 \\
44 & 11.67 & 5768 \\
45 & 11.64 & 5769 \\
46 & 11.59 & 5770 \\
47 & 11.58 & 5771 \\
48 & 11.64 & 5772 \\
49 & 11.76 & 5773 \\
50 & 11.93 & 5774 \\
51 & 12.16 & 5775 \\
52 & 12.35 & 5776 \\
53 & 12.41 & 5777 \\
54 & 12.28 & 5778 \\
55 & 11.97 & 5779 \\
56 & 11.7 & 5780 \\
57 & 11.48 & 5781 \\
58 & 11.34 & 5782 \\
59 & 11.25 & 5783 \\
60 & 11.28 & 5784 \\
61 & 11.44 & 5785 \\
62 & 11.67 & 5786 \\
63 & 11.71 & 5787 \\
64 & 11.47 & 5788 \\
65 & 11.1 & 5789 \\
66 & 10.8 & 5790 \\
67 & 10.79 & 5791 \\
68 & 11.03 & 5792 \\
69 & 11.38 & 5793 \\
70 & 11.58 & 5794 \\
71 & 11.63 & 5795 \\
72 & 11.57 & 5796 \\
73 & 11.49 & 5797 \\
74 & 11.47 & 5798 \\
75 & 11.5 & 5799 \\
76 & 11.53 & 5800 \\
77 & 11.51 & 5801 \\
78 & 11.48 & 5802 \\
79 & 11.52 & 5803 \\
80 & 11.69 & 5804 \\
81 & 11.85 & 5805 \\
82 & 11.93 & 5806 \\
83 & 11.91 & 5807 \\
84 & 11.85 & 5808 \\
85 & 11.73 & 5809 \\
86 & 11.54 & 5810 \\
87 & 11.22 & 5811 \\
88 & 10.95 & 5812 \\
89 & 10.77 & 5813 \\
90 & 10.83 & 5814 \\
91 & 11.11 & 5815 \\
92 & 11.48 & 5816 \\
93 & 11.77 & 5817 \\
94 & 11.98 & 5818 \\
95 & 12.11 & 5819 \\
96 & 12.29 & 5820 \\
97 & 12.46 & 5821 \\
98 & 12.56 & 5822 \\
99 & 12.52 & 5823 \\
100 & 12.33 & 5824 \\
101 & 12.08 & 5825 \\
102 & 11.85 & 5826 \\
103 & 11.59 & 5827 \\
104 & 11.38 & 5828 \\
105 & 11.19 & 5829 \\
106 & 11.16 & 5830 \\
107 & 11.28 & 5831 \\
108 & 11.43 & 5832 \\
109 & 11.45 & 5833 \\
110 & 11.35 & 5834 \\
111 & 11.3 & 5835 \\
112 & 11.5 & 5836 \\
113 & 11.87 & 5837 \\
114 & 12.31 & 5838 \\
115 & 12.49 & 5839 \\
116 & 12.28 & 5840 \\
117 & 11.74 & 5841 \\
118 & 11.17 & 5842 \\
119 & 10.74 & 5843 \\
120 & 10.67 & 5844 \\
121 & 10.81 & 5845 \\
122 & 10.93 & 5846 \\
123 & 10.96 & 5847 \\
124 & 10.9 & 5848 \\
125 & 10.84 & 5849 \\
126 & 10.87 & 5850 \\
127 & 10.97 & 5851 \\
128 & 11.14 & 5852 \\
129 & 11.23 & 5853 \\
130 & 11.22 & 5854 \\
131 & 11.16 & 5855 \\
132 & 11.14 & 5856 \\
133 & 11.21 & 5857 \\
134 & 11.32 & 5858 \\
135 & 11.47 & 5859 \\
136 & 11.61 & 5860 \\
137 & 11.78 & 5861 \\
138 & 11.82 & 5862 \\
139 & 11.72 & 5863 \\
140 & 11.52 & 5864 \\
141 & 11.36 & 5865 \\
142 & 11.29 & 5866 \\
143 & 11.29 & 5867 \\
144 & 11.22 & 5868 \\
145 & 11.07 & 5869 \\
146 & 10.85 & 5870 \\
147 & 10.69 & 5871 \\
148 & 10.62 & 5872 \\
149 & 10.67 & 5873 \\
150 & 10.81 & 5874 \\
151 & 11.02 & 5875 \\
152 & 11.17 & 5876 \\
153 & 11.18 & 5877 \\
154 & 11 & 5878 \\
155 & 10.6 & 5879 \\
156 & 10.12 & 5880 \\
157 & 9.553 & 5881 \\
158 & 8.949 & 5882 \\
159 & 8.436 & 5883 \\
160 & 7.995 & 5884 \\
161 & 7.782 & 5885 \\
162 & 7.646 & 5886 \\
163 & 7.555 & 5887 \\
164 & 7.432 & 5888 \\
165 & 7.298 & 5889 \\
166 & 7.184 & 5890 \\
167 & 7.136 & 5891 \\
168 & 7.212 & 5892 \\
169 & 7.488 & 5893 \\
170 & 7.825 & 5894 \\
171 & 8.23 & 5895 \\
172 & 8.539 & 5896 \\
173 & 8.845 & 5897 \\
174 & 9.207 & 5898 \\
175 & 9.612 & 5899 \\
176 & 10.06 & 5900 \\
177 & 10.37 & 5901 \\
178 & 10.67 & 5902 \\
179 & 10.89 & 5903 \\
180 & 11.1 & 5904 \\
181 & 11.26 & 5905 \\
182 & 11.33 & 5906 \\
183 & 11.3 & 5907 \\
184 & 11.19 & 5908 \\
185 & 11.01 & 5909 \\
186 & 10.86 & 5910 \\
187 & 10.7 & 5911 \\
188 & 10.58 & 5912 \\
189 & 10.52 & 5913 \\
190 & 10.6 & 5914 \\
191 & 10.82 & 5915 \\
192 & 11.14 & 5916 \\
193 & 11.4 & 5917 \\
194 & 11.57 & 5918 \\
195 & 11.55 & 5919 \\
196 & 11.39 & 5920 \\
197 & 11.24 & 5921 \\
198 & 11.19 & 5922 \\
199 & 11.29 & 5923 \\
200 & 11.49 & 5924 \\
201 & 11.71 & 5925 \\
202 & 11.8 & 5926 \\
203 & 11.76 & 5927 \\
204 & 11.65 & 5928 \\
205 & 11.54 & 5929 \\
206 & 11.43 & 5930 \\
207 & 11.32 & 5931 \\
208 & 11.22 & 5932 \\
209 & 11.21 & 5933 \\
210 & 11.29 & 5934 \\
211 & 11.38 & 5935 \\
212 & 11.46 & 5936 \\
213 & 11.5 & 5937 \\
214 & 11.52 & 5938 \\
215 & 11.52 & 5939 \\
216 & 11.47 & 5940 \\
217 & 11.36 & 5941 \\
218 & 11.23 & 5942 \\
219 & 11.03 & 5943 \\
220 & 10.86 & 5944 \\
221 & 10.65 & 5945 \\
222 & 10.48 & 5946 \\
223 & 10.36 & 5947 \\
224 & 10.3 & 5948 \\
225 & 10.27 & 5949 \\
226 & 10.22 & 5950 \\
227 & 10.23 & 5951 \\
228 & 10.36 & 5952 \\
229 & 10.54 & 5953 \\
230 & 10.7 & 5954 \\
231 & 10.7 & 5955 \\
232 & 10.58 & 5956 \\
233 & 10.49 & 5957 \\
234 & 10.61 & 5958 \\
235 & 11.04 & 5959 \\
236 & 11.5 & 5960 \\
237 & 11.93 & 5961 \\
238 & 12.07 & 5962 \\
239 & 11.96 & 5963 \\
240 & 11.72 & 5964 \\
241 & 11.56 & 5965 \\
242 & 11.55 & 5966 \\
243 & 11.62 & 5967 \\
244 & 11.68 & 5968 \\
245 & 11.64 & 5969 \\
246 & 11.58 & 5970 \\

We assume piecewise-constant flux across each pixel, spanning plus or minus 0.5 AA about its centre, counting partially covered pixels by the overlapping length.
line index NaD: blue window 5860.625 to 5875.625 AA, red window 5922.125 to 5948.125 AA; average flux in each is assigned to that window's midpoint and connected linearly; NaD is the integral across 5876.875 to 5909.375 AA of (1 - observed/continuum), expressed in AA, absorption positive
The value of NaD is 5.7 AA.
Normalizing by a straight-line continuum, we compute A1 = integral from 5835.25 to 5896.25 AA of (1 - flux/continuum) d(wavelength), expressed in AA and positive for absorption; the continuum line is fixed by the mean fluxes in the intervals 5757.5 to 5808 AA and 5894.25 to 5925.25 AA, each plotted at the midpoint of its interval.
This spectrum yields 3.5 AA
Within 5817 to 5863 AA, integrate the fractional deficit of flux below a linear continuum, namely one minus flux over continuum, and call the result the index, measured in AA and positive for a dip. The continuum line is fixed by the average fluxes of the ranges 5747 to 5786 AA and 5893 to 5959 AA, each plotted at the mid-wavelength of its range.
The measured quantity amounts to -1.47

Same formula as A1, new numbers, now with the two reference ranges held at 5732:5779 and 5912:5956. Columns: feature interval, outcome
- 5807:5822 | -0.22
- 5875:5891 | 3.29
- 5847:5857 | 0.25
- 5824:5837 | -0.12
